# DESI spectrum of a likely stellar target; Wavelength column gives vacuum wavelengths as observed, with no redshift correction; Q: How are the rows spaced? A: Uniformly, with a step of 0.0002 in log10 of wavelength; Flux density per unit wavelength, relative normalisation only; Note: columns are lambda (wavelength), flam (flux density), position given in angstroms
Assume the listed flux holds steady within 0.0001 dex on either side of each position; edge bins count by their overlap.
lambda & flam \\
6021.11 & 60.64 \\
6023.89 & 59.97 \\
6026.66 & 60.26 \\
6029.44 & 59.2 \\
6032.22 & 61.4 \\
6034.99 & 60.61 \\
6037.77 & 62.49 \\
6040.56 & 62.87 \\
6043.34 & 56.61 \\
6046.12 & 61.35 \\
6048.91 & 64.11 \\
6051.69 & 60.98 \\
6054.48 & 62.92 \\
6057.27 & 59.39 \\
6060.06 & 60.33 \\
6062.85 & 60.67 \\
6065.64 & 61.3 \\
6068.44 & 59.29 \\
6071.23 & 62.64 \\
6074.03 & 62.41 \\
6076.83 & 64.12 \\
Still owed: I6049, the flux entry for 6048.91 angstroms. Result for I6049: 64.11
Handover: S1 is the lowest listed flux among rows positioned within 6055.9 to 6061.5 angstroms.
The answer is 59.39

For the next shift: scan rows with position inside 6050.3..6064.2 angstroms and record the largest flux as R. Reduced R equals 62.92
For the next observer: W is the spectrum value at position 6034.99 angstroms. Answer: 60.61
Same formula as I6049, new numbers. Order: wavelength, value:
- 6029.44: 59.2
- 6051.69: 60.98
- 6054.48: 62.92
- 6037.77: 62.49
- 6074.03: 62.41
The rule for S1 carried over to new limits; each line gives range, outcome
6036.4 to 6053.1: 56.61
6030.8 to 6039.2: 60.61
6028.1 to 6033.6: 59.2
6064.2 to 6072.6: 59.29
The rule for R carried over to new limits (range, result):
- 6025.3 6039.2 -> 62.49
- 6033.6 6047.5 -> 62.87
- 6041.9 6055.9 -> 64.11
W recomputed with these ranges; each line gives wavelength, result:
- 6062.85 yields 60.67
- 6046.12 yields 61.35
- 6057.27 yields 59.39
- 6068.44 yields 59.29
